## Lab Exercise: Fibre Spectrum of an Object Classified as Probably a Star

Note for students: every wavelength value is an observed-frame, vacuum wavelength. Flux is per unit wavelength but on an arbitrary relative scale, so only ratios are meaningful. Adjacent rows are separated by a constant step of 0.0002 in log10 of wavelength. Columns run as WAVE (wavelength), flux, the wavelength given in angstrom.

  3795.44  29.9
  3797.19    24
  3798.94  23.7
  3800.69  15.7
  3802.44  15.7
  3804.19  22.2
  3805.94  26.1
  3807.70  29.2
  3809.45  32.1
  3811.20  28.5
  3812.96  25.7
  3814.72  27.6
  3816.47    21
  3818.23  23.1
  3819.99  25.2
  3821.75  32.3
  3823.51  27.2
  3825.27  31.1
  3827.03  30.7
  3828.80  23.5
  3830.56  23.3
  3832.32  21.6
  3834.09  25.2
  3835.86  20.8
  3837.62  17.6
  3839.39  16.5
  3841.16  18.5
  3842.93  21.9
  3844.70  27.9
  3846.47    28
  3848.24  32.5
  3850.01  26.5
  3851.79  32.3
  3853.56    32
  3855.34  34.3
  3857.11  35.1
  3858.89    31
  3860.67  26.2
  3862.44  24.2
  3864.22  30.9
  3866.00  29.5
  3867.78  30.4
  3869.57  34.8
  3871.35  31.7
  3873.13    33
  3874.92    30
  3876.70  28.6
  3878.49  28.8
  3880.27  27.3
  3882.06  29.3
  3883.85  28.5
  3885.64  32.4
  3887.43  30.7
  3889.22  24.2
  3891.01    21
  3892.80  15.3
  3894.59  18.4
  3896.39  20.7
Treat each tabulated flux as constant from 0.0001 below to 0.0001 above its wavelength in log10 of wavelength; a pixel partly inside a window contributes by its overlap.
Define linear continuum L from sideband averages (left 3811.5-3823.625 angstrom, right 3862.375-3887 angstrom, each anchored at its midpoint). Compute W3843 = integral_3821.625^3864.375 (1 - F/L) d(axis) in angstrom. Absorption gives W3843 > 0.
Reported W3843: 1.9 angstrom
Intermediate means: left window 26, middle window 26.7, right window 30.2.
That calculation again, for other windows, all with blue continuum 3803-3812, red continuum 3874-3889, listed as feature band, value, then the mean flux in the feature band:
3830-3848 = 3.6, 22.5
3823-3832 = 0.3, 26.8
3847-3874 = -2.1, 30.9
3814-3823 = 0.5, 25.9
